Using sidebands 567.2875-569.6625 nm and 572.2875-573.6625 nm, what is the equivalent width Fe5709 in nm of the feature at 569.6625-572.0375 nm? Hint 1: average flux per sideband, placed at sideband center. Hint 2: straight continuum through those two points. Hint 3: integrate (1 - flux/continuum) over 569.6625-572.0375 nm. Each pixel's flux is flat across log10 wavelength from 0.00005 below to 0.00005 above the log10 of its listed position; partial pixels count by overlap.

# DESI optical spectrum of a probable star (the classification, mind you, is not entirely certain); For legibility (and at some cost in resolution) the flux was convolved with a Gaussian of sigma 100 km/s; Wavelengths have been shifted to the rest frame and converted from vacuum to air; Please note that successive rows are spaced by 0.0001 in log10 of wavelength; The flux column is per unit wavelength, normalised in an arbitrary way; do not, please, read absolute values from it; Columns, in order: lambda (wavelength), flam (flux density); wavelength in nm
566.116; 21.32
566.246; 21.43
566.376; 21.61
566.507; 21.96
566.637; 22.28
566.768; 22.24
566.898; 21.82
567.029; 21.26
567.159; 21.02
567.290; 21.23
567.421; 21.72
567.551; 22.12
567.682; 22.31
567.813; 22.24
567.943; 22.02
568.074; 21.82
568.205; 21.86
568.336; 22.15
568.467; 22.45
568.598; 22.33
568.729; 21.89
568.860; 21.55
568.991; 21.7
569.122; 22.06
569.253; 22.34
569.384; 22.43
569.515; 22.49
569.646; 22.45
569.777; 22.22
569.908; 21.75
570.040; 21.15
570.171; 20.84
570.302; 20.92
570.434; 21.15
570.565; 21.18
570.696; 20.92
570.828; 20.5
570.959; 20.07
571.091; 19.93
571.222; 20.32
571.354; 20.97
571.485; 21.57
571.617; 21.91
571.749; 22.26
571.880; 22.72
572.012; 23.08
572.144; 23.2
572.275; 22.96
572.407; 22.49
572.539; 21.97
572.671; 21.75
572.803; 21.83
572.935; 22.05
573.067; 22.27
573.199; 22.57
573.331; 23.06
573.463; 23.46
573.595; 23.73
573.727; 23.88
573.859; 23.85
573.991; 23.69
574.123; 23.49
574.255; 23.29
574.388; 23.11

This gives 0.11 nm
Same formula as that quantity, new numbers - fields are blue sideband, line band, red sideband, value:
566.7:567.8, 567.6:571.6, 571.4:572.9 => 0.08 nm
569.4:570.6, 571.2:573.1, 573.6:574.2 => 0.06 nm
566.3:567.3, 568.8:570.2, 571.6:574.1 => 0.02 nm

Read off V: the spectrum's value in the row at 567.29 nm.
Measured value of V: 21.23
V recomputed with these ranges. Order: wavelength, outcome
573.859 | 23.85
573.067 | 22.27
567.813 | 22.24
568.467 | 22.45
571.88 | 22.72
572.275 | 22.96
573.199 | 22.57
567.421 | 21.72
